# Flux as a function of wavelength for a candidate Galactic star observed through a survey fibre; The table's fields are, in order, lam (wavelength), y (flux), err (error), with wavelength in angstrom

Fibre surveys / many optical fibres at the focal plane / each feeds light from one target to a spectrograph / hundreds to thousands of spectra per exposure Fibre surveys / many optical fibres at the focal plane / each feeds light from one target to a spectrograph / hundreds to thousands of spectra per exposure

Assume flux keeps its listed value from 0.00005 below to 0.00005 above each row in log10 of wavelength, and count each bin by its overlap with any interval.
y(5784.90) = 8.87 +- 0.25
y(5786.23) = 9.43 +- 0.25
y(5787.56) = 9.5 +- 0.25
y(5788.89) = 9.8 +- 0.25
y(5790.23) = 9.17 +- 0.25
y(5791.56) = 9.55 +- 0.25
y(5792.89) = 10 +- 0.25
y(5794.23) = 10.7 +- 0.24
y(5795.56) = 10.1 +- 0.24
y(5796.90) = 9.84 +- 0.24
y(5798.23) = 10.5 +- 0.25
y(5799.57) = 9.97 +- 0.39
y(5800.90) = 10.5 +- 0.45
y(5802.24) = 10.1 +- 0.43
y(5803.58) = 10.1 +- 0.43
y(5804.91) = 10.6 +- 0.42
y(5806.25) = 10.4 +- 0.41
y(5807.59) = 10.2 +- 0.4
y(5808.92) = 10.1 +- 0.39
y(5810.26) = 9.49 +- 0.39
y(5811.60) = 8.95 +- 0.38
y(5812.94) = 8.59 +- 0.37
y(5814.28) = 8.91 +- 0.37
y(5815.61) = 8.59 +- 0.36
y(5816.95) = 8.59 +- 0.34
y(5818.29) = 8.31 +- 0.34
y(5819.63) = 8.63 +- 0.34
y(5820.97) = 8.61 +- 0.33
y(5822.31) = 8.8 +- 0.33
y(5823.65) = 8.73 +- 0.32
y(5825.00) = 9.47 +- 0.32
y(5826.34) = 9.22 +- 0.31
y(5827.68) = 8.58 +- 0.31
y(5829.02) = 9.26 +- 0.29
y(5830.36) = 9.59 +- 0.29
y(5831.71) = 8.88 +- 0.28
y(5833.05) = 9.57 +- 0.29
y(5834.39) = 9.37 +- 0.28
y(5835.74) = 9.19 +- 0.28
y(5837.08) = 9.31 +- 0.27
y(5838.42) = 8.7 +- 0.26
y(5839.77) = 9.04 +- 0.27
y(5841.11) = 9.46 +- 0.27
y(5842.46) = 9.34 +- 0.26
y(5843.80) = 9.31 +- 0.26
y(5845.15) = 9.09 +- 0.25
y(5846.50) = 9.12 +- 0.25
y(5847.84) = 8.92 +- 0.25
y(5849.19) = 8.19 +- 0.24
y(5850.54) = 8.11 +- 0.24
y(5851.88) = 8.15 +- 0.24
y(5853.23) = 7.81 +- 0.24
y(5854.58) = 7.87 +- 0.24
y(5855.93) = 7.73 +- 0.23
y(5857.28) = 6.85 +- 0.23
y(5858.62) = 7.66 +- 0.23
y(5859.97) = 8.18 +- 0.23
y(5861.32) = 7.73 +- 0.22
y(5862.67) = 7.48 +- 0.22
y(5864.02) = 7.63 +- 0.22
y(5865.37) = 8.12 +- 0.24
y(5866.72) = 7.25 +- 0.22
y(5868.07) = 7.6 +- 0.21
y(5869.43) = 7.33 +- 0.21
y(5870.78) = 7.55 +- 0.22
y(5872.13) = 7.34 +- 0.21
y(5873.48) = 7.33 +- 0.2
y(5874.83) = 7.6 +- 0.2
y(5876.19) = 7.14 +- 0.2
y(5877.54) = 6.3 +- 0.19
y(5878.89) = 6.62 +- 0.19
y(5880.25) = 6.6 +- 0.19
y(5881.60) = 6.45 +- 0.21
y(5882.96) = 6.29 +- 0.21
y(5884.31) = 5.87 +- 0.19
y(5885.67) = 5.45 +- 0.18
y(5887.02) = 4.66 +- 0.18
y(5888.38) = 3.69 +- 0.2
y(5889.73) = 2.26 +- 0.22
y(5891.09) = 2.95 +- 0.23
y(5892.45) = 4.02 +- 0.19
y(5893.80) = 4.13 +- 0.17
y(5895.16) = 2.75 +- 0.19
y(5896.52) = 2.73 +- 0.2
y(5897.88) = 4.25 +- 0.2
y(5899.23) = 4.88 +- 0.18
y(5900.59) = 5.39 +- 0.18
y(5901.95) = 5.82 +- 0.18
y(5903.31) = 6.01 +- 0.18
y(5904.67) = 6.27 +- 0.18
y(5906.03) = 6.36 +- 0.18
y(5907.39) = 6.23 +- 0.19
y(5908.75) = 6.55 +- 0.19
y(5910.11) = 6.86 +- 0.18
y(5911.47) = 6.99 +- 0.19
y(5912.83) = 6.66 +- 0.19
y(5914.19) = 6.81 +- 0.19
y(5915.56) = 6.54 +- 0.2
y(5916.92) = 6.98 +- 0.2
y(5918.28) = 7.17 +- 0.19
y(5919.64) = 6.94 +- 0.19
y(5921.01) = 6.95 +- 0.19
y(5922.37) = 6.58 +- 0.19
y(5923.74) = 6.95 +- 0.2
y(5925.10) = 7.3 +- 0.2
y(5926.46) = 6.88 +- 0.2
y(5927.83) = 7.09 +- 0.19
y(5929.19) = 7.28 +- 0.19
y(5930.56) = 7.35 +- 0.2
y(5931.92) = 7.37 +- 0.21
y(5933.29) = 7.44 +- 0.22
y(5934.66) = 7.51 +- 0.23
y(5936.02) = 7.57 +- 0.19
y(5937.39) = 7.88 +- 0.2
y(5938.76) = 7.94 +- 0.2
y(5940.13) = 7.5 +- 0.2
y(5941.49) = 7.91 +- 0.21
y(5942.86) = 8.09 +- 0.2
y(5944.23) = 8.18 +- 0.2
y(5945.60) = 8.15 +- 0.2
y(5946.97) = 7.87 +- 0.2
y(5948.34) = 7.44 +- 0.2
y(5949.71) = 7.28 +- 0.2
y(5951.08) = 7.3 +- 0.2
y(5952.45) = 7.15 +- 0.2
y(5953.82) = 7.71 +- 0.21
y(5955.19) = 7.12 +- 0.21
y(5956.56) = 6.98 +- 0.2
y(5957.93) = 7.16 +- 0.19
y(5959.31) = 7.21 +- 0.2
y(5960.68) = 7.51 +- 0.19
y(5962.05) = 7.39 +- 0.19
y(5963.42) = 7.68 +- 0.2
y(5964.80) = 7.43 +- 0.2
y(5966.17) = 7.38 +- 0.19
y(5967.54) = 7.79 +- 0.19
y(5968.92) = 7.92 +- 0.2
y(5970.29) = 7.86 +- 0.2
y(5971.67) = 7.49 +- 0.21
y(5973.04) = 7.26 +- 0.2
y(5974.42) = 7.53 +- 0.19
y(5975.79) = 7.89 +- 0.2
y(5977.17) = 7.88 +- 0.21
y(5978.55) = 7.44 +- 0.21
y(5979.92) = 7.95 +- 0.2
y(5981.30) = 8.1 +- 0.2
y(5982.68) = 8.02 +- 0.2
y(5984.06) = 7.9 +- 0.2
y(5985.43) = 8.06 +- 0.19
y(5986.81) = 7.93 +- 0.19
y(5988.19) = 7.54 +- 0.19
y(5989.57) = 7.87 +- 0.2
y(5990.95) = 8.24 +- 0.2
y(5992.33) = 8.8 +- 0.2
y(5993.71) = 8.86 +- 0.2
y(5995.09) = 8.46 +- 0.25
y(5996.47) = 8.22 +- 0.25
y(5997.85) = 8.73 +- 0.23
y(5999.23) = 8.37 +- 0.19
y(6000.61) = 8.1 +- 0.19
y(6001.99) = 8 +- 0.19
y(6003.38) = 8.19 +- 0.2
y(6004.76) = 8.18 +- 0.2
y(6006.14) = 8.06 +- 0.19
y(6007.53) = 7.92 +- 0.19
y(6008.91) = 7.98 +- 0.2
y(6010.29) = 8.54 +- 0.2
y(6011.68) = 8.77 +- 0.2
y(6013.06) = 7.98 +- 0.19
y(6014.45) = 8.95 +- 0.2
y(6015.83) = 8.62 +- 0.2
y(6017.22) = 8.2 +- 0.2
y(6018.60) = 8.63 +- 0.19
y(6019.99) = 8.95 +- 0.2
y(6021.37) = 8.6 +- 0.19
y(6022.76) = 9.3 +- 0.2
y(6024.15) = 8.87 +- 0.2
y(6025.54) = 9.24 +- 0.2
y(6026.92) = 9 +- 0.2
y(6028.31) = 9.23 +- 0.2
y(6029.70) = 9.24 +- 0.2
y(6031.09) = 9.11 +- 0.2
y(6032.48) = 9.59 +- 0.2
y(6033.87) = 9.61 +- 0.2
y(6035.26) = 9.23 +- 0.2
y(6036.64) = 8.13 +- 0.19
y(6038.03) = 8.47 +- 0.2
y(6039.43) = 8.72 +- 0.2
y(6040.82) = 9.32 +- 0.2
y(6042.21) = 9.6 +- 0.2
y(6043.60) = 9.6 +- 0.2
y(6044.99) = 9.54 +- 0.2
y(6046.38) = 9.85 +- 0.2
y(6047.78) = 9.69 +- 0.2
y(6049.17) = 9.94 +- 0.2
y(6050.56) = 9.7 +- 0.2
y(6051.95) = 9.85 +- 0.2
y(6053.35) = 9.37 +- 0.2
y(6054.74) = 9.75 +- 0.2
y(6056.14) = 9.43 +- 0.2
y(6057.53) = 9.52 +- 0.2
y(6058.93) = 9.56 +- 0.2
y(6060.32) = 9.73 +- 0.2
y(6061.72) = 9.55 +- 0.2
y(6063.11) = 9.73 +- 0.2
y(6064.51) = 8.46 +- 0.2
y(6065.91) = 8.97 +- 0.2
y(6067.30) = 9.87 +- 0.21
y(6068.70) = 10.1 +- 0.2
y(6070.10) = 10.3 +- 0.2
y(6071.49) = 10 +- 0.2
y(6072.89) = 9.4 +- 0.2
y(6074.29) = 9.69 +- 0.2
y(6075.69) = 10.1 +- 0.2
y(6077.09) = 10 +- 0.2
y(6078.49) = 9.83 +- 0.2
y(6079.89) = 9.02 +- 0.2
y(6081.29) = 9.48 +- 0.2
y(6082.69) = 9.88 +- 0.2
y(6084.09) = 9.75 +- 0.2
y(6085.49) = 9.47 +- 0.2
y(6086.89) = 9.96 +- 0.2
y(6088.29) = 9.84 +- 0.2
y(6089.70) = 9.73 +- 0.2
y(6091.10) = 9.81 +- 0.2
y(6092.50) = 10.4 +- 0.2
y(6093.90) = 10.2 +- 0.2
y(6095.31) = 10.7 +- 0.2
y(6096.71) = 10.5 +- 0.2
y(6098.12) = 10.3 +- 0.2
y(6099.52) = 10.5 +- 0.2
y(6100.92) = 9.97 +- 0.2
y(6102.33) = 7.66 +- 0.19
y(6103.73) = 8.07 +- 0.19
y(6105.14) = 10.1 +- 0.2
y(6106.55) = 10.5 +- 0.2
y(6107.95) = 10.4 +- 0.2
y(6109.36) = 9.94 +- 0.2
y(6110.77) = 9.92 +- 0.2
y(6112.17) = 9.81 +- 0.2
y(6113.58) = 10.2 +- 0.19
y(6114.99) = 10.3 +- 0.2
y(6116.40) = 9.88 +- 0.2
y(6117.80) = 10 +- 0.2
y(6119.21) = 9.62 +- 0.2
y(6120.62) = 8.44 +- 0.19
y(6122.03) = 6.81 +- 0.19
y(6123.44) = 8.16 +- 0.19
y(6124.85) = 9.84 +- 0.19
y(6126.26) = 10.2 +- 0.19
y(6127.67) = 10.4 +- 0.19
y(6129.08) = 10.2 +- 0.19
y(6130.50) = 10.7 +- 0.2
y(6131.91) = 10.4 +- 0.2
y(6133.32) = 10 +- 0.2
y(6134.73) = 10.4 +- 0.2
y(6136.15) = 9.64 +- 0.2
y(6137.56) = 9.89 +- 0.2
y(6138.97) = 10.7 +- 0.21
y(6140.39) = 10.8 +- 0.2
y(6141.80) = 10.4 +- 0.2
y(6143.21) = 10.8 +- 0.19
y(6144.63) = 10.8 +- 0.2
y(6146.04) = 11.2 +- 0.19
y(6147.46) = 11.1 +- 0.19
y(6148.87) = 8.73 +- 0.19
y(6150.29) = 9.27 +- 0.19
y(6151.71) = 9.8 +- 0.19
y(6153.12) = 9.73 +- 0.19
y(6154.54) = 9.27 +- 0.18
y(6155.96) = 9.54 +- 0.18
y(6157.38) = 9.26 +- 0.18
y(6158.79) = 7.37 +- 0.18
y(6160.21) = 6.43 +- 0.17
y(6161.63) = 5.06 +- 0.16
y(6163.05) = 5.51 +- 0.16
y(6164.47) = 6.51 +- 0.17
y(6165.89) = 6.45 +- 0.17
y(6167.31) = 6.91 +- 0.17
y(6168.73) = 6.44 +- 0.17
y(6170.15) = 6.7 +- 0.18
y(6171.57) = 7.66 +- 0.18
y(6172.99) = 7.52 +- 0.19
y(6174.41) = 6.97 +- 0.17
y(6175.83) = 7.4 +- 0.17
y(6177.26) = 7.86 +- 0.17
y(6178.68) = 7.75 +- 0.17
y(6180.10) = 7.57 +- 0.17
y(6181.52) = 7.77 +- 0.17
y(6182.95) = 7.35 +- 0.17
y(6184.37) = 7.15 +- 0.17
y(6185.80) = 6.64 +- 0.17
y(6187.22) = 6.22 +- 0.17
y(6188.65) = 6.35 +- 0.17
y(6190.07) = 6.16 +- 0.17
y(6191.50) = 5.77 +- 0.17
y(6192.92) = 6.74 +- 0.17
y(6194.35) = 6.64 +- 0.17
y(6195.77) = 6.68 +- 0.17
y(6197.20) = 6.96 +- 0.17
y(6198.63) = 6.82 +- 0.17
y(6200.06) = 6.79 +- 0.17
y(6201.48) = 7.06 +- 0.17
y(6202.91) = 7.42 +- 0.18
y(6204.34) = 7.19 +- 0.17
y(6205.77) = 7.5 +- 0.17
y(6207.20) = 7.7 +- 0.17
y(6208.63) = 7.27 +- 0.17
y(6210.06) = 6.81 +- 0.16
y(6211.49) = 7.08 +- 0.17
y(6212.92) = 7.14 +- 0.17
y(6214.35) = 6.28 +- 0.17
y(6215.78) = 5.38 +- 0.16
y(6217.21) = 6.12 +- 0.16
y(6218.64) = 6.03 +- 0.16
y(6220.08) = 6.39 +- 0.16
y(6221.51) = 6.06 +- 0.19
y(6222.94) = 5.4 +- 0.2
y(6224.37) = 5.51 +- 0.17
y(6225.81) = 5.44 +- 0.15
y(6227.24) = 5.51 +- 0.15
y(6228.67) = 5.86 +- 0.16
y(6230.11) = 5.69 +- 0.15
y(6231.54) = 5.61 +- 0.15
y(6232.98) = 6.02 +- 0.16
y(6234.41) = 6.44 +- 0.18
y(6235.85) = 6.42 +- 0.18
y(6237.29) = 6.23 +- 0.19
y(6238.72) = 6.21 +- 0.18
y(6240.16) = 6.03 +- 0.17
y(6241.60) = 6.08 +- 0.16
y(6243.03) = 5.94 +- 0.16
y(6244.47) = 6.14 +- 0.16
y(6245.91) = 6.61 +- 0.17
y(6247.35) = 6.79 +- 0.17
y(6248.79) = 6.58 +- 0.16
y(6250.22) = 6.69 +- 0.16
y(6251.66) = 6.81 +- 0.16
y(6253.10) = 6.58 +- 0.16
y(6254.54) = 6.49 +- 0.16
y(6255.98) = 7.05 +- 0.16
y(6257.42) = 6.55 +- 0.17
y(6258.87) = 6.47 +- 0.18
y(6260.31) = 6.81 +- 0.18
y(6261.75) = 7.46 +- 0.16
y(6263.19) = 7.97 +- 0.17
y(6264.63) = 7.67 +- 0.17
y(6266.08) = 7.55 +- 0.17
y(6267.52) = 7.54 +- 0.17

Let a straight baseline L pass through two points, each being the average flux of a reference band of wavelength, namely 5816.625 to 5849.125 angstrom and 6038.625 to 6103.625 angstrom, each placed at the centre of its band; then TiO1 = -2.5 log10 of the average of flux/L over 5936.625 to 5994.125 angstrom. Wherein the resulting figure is 0.21 mag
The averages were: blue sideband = 9.03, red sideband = 9.69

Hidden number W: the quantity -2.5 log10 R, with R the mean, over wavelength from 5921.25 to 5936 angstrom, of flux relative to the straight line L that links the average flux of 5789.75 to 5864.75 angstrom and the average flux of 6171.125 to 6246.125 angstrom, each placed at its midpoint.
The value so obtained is 0.17 mag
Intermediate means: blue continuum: 9.05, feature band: 7.19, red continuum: 6.59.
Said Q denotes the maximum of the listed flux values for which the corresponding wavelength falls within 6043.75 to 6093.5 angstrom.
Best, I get 10.4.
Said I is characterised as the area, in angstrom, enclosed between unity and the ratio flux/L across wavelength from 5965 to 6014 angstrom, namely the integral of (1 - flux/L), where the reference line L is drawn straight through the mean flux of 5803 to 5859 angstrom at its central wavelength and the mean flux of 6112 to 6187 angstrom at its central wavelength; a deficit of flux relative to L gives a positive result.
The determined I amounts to 4.5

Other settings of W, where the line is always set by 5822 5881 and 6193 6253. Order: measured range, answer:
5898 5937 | 0.18 mag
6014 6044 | -0.22 mag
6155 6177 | -0.06 mag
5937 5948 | -0.02 mag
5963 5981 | 0.00 mag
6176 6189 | -0.09 mag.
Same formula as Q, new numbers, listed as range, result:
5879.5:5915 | 6.99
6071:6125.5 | 10.7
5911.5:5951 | 8.18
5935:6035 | 9.61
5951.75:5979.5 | 7.92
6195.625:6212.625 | 7.7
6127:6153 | 11.2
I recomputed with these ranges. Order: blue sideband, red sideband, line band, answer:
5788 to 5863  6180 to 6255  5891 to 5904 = 6.4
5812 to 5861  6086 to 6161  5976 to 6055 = 5.8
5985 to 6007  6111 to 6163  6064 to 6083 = -1.5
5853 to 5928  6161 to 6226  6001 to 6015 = -3.8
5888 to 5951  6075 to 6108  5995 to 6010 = -0.3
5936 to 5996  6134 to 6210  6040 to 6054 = -3.3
